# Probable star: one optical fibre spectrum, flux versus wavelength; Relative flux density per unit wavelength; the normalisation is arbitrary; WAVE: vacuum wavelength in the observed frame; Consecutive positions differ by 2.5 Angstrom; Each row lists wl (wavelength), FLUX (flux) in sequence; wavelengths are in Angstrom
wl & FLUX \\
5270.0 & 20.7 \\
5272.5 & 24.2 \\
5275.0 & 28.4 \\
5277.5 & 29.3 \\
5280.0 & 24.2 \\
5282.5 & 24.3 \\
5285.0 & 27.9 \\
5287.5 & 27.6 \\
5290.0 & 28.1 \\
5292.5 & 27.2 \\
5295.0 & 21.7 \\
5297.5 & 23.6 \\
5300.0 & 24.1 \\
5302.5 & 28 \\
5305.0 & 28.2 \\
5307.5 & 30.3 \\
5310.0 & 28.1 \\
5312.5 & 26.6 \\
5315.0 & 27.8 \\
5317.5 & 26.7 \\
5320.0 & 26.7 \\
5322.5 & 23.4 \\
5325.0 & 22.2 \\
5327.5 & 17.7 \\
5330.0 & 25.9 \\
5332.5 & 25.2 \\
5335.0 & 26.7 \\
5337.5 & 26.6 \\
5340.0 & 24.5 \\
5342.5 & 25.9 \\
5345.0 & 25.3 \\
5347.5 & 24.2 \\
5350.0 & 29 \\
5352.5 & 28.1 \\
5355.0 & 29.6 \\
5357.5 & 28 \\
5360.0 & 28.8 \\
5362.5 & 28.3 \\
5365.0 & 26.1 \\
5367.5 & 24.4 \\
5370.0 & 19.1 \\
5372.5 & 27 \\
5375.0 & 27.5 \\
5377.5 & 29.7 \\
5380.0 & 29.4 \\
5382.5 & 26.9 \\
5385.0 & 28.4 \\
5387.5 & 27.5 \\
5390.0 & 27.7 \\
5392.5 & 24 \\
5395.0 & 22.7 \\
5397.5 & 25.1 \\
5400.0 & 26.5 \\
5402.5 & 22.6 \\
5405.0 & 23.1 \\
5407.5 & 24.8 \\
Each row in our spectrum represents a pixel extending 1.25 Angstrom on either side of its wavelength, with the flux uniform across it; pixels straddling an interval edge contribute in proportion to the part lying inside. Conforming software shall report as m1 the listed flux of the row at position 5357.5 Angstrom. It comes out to 28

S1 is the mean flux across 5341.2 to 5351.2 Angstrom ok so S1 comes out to 26.1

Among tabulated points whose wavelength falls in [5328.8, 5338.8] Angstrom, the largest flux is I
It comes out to 26.7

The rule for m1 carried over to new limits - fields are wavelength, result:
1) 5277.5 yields 29.3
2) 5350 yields 29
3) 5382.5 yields 26.9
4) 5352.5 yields 28.1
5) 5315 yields 27.8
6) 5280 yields 24.2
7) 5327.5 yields 17.7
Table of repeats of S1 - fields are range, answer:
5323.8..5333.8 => 22.8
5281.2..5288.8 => 26.6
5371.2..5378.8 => 28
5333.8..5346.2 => 25.8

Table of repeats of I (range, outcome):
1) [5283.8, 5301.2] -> 28.1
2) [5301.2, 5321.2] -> 30.3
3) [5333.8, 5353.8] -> 29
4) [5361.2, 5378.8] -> 29.7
